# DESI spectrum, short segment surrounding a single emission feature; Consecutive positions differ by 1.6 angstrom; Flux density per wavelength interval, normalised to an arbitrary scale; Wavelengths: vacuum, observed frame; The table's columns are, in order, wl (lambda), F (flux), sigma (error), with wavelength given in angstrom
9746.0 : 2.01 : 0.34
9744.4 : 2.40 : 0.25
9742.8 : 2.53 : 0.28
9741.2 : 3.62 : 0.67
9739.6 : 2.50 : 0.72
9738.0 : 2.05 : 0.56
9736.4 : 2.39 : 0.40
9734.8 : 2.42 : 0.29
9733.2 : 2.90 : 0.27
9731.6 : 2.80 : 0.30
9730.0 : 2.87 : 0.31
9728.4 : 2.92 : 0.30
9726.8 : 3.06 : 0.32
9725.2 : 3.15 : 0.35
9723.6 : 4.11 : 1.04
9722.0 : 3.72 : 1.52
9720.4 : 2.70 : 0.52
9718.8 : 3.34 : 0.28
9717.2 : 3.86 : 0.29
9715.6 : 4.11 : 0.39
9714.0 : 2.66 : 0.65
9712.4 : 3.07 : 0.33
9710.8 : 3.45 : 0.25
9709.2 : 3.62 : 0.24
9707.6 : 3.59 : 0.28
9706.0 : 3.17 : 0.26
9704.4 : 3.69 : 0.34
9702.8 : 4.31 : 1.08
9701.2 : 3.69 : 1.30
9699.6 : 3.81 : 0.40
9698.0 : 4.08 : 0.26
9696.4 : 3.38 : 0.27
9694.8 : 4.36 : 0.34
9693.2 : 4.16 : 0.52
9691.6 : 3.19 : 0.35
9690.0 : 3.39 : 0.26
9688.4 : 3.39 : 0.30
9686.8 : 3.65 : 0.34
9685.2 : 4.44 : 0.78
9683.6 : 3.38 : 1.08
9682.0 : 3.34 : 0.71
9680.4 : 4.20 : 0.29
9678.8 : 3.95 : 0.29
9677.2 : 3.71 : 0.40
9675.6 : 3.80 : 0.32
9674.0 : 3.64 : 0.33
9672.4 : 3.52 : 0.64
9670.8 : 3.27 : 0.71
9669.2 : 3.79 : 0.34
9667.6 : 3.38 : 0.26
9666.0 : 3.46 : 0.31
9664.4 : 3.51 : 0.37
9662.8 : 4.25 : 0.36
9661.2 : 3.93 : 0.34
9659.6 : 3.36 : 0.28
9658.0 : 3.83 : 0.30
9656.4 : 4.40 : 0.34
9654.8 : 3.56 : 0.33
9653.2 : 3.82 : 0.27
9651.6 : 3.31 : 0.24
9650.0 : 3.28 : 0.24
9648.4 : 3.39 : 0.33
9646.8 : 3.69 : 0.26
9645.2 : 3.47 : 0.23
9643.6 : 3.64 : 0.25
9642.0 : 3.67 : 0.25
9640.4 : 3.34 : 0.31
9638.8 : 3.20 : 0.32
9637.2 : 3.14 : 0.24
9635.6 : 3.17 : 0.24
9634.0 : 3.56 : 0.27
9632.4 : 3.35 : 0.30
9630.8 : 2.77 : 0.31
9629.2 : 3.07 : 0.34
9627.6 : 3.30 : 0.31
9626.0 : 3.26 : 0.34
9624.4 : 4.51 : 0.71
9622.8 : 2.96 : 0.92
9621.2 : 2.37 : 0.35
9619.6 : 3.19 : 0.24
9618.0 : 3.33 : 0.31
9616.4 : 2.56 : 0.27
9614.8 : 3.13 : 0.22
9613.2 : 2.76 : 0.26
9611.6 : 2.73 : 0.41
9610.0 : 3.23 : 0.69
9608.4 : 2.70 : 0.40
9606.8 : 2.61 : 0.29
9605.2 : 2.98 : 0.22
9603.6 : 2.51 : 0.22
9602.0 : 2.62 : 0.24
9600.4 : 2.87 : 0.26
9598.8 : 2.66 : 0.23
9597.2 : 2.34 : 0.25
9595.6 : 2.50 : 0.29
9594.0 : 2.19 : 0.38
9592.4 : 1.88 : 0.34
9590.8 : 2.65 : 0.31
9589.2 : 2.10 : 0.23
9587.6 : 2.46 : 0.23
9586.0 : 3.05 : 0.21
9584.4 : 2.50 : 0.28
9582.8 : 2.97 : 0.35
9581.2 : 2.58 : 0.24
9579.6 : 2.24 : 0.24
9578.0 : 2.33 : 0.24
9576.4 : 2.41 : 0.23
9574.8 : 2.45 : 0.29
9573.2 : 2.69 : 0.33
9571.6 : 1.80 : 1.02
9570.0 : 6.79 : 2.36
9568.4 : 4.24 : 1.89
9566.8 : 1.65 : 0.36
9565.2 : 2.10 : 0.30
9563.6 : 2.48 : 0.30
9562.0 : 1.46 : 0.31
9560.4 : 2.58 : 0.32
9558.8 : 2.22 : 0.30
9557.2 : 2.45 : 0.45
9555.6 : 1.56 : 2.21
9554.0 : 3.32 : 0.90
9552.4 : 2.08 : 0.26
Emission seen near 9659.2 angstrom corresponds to Mg II 2798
